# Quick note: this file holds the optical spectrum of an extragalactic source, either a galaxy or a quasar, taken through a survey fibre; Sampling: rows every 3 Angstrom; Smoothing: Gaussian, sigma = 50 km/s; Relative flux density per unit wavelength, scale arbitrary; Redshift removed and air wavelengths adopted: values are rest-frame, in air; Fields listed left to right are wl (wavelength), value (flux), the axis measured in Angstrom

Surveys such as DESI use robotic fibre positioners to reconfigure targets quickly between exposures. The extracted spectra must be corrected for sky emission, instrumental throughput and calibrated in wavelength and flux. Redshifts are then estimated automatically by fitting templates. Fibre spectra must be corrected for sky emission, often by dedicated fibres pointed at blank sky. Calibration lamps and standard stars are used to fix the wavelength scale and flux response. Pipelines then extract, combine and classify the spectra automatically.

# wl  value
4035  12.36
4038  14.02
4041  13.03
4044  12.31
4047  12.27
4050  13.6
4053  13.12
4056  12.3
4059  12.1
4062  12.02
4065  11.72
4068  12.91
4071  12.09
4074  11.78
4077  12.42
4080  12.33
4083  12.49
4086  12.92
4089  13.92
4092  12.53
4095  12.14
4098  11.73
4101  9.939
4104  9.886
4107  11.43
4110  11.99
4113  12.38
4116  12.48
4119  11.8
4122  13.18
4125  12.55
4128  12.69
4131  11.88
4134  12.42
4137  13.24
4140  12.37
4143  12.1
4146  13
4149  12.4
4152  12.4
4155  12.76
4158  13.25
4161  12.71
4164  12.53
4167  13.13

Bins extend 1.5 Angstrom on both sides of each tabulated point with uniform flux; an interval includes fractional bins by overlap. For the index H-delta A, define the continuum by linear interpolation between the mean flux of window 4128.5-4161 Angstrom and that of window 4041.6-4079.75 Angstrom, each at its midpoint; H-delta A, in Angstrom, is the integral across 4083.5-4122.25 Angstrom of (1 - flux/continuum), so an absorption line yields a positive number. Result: 1.5 Angstrom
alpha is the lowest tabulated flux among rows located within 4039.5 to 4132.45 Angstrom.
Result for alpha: 9.886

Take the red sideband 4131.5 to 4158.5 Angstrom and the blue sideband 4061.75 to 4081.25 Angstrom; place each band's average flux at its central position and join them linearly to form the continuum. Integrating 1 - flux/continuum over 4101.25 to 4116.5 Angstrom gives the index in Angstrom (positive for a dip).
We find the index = 1.2 Angstrom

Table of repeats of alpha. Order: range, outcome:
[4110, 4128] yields 11.8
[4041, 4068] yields 11.72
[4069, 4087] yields 11.78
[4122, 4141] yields 11.88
